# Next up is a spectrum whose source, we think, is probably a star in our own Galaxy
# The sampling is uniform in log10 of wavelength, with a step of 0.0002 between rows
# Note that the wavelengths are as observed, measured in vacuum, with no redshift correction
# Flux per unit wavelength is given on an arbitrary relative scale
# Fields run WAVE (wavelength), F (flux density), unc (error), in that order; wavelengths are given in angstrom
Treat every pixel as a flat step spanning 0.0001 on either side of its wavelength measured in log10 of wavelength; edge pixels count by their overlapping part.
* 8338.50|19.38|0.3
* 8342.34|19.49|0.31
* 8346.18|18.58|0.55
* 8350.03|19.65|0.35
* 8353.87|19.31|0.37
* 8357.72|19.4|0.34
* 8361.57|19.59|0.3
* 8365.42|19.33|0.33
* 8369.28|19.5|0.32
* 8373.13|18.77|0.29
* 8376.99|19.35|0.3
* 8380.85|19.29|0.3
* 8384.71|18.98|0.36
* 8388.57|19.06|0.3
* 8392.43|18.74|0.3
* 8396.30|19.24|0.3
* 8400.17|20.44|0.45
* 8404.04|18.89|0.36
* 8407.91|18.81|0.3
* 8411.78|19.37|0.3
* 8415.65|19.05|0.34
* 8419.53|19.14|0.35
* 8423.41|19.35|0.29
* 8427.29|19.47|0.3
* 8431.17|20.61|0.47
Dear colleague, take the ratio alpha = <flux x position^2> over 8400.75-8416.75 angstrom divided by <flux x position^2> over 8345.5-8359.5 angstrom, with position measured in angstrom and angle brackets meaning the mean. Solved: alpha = 1.01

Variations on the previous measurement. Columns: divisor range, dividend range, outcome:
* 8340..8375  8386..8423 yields 1.01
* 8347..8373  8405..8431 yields 1.01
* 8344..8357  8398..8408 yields 1.03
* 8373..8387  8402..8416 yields 1.00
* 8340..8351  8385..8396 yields 1.00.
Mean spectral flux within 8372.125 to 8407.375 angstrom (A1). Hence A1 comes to 19.2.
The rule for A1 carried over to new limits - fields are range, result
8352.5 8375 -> 19.3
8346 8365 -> 19.4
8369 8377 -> 19.1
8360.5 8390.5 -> 19.2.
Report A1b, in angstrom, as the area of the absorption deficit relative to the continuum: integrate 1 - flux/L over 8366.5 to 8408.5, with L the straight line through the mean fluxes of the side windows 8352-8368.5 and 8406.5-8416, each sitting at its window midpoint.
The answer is 0.1 angstrom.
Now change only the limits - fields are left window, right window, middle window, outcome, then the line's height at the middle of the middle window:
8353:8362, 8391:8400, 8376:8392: 0.2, 19.3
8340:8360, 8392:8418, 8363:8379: 0.0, 19.3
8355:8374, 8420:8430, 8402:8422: 0.4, 19.4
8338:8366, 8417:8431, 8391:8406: 0.1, 19.4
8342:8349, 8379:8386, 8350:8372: -0.4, 19.1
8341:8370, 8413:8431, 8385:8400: 0.2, 19.4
